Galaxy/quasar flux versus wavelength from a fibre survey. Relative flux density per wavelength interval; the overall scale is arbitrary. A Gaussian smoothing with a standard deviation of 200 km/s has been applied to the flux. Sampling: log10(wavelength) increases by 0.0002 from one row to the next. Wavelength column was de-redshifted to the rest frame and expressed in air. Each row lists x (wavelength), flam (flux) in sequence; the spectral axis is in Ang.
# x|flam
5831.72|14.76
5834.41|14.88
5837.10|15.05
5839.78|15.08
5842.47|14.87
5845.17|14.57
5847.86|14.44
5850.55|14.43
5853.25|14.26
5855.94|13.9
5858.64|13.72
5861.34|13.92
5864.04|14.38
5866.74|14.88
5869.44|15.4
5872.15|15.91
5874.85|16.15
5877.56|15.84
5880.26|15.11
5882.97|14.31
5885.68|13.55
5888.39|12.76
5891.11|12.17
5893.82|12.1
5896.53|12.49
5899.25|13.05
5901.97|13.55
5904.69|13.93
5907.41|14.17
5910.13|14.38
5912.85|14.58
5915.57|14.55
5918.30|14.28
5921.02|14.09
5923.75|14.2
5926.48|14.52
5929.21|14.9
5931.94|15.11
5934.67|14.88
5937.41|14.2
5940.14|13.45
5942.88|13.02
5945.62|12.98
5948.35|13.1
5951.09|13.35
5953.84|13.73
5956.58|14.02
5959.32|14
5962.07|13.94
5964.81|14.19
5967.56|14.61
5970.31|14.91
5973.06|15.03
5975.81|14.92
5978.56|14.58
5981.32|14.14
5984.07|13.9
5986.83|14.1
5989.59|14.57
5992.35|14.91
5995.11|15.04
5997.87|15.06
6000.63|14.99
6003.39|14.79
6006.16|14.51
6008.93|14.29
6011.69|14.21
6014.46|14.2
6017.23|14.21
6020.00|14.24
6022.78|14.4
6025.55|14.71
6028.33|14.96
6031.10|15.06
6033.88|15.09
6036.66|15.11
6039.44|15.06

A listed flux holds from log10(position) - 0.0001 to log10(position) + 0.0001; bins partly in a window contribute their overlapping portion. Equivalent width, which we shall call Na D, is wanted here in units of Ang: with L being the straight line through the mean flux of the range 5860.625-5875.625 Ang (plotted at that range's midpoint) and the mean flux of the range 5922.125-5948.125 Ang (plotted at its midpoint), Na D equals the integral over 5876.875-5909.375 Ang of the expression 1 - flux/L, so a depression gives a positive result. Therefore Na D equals 2.6 Ang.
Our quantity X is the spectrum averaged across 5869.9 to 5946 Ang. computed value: 14.1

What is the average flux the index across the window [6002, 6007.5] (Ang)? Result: 14.7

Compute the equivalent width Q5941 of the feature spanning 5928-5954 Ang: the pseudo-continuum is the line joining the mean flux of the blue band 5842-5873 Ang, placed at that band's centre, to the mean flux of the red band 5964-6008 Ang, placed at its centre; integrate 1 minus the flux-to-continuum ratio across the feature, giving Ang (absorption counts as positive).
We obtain 1.3 Ang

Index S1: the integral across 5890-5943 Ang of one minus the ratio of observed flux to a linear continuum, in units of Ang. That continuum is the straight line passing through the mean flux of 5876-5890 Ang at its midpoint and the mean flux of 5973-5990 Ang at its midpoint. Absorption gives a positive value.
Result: 1.6 Ang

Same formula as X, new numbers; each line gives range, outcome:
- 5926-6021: 14.3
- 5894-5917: 13.7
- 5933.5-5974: 13.9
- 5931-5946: 14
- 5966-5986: 14.6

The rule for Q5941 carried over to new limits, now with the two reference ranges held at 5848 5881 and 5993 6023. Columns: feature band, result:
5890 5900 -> 1.58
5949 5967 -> 0.95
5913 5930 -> 0.34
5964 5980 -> -0.11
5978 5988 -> 0.31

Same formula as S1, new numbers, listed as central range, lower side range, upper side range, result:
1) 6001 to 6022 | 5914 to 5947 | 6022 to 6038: 0.6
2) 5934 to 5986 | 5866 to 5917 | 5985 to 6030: 1.3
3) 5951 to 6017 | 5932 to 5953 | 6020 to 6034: -1.1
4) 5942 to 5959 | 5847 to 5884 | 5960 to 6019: 1.4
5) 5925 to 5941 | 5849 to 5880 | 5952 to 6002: 0.1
